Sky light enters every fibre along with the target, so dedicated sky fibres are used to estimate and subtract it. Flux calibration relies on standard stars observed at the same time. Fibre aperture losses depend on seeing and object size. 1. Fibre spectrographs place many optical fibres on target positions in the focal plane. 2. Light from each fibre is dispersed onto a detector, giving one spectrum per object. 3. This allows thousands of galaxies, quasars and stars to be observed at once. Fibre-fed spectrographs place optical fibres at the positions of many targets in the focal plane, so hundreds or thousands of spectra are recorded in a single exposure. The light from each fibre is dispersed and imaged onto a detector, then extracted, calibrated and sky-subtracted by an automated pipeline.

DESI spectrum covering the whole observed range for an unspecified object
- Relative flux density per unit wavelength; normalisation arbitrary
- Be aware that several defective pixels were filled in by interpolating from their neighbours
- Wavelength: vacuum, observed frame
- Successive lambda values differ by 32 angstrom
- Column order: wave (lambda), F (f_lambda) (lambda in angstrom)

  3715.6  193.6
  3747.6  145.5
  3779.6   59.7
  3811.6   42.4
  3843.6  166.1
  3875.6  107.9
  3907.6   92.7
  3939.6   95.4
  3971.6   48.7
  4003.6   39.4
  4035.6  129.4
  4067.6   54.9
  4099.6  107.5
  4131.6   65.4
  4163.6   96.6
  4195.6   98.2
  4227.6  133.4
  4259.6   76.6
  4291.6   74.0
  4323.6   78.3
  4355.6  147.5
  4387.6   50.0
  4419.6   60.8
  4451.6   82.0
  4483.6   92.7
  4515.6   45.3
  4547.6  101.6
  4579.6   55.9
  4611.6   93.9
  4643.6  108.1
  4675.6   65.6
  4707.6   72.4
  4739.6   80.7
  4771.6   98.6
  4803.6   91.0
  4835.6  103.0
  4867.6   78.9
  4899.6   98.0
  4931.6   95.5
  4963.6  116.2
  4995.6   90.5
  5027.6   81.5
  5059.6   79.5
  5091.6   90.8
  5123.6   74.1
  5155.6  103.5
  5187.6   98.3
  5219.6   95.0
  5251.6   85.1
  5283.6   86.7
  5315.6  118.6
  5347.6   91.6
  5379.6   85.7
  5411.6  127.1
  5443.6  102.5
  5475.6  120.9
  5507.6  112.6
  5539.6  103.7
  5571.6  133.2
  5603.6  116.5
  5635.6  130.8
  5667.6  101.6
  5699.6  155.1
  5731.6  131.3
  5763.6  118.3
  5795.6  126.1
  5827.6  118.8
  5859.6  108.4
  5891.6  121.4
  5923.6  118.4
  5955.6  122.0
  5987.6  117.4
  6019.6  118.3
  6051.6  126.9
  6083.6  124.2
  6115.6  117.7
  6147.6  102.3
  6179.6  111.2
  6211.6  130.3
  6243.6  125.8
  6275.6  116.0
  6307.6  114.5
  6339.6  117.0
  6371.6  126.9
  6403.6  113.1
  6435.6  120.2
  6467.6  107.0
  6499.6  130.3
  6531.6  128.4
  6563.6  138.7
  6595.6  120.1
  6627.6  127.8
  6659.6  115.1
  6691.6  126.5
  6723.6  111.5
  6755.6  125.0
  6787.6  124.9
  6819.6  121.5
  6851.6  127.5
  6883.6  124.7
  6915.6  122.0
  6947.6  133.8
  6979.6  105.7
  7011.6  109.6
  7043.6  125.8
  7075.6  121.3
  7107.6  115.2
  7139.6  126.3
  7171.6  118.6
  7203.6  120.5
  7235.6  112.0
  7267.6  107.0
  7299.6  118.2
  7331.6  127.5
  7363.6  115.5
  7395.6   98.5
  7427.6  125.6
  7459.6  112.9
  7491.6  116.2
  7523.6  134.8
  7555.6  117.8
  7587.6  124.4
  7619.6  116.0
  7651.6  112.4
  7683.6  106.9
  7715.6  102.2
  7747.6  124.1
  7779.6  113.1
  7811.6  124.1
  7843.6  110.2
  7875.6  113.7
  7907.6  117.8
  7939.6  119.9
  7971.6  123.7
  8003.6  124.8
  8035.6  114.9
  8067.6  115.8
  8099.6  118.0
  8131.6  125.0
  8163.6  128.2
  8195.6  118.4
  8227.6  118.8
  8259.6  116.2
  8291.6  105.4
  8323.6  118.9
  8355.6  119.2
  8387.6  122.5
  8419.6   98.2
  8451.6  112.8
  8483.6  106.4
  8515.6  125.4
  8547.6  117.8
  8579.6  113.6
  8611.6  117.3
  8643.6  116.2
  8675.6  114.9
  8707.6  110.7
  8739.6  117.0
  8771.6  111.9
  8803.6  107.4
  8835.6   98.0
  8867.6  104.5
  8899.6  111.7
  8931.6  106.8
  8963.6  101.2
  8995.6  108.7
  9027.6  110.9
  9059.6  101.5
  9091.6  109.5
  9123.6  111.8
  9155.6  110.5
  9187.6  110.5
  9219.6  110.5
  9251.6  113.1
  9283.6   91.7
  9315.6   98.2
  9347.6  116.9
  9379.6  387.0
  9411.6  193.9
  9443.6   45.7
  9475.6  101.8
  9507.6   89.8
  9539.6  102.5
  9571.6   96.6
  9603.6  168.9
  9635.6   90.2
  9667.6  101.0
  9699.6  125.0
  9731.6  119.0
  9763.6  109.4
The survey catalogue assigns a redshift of 0.43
